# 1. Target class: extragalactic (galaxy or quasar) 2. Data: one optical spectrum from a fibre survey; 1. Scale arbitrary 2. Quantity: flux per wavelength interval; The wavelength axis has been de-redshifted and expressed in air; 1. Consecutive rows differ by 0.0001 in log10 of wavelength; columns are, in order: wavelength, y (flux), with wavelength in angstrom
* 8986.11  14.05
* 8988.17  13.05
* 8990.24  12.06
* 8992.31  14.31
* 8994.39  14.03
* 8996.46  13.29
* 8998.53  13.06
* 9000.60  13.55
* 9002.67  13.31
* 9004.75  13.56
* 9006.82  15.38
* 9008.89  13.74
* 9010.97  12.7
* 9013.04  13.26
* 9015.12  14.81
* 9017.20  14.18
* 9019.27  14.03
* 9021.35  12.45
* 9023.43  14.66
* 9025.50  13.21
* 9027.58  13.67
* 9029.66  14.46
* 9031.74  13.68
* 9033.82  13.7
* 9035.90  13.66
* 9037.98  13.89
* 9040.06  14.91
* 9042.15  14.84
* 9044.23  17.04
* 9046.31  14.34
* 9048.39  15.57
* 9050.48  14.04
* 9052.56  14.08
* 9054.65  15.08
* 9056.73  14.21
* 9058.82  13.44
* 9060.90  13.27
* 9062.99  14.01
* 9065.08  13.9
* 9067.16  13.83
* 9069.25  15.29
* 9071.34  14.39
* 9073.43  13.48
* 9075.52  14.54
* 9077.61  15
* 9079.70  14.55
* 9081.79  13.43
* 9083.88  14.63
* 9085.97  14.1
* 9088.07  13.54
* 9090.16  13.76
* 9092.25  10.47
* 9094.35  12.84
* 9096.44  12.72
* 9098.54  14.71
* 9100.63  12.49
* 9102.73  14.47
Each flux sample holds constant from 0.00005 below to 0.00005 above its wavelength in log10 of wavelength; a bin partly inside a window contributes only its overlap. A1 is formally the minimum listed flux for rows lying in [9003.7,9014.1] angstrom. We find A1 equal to 12.7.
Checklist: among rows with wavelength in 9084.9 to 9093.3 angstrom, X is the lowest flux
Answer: 10.47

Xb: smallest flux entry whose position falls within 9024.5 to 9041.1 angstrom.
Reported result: 13.21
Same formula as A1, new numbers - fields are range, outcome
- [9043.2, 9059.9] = 13.44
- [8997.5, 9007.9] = 13.06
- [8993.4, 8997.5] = 13.29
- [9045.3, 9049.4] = 14.34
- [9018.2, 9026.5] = 12.45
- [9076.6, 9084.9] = 13.43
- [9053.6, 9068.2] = 13.27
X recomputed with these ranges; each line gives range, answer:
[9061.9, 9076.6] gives 13.48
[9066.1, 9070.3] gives 13.83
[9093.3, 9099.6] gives 12.72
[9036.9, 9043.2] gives 13.89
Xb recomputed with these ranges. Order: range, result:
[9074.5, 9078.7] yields 14.54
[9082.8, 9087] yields 14.1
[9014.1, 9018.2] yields 14.18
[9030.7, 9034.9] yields 13.68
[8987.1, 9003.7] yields 12.06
